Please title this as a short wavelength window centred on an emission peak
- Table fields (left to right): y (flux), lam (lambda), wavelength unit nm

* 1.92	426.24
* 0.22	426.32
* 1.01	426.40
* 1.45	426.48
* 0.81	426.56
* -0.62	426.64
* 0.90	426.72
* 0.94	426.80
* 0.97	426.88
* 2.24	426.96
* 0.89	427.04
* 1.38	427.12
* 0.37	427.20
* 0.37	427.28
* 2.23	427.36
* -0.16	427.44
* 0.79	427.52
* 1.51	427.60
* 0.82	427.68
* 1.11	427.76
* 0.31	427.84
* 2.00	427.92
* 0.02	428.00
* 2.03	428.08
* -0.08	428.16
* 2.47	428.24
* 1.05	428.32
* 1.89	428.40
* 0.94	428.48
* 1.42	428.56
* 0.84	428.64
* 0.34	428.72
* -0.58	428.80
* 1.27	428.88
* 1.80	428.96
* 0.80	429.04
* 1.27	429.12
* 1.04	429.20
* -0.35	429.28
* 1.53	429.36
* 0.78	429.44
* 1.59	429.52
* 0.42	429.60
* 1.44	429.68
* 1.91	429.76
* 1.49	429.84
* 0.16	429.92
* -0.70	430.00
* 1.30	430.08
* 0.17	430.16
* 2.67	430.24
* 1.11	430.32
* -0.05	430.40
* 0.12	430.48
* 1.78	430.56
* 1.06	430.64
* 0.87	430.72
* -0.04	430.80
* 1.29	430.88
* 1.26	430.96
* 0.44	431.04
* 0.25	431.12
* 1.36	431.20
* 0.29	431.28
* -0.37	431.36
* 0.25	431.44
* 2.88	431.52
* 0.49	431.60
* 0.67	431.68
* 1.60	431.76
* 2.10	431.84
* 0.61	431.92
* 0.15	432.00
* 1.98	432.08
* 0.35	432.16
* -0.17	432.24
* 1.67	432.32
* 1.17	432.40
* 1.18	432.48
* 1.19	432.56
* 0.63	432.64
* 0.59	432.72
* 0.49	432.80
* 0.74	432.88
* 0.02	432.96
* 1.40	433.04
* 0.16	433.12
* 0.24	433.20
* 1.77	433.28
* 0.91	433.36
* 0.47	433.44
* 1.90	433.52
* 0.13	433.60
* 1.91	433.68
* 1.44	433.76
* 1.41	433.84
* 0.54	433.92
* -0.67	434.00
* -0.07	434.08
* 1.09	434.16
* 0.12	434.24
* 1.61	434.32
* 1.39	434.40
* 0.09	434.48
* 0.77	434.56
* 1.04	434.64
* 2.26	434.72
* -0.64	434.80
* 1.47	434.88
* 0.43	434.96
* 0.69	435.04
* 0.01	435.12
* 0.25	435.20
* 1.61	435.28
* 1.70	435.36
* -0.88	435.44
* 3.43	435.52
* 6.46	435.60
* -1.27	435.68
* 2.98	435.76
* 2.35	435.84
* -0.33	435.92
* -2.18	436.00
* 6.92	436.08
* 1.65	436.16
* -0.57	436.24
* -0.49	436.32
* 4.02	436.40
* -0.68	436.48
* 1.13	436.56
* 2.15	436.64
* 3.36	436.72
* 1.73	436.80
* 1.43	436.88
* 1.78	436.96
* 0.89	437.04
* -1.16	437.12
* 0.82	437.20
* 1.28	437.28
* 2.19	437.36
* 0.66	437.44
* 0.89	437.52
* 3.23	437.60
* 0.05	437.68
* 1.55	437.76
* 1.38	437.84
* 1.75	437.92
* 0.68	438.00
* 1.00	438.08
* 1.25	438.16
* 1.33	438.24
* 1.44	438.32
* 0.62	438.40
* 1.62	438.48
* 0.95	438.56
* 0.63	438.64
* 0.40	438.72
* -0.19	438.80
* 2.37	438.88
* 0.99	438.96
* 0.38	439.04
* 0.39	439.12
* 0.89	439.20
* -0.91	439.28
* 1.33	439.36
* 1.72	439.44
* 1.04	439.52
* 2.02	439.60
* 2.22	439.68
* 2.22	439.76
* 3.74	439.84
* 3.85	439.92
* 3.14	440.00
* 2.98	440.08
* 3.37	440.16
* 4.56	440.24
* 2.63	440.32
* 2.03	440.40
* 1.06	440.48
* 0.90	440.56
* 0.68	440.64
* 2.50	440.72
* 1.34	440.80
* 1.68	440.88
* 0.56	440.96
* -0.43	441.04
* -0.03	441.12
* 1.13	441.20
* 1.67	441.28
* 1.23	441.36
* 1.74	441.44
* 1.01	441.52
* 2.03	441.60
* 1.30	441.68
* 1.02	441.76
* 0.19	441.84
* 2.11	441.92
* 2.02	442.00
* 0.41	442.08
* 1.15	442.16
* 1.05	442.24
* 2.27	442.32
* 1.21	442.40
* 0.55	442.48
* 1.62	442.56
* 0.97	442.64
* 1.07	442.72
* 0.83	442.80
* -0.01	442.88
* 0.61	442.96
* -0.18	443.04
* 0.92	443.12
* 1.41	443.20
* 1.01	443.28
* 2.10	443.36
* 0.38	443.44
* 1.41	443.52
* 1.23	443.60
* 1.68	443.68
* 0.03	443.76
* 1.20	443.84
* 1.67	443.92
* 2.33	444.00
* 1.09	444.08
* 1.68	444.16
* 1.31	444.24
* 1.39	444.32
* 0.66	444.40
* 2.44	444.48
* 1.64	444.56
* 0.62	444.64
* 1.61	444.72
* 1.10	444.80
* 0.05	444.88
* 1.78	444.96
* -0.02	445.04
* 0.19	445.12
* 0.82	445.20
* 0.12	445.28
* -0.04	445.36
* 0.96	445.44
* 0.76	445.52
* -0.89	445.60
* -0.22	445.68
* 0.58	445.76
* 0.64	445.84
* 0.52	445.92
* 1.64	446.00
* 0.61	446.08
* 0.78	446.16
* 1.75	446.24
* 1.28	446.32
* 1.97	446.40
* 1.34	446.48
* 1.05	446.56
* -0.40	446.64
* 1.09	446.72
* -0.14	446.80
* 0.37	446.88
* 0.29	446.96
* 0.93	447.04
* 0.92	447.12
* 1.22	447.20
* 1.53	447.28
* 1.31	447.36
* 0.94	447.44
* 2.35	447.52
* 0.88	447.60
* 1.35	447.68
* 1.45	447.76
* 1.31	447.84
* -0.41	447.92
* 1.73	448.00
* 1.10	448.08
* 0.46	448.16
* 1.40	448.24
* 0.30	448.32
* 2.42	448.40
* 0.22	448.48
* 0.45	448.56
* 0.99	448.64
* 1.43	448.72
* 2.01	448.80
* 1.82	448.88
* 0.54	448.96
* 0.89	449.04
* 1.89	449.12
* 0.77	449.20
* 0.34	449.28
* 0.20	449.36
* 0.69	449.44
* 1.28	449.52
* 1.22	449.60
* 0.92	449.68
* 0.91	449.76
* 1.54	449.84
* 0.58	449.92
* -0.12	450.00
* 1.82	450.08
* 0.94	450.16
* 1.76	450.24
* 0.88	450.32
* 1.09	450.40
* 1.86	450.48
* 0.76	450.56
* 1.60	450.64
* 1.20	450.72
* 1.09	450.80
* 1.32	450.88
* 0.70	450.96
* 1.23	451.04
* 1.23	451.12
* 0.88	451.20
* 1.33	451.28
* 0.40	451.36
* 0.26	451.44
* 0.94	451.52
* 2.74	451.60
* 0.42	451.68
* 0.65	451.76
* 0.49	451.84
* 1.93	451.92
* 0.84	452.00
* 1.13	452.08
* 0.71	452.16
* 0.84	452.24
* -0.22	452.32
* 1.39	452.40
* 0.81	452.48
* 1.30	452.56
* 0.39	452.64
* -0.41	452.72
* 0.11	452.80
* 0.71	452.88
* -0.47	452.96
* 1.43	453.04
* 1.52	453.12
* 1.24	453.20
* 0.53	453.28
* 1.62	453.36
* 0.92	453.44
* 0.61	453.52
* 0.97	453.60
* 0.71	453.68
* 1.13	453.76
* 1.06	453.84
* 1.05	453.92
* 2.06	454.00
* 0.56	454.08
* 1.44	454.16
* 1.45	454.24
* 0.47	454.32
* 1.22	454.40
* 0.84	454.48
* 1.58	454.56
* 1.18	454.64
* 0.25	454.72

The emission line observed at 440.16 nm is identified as [O II]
